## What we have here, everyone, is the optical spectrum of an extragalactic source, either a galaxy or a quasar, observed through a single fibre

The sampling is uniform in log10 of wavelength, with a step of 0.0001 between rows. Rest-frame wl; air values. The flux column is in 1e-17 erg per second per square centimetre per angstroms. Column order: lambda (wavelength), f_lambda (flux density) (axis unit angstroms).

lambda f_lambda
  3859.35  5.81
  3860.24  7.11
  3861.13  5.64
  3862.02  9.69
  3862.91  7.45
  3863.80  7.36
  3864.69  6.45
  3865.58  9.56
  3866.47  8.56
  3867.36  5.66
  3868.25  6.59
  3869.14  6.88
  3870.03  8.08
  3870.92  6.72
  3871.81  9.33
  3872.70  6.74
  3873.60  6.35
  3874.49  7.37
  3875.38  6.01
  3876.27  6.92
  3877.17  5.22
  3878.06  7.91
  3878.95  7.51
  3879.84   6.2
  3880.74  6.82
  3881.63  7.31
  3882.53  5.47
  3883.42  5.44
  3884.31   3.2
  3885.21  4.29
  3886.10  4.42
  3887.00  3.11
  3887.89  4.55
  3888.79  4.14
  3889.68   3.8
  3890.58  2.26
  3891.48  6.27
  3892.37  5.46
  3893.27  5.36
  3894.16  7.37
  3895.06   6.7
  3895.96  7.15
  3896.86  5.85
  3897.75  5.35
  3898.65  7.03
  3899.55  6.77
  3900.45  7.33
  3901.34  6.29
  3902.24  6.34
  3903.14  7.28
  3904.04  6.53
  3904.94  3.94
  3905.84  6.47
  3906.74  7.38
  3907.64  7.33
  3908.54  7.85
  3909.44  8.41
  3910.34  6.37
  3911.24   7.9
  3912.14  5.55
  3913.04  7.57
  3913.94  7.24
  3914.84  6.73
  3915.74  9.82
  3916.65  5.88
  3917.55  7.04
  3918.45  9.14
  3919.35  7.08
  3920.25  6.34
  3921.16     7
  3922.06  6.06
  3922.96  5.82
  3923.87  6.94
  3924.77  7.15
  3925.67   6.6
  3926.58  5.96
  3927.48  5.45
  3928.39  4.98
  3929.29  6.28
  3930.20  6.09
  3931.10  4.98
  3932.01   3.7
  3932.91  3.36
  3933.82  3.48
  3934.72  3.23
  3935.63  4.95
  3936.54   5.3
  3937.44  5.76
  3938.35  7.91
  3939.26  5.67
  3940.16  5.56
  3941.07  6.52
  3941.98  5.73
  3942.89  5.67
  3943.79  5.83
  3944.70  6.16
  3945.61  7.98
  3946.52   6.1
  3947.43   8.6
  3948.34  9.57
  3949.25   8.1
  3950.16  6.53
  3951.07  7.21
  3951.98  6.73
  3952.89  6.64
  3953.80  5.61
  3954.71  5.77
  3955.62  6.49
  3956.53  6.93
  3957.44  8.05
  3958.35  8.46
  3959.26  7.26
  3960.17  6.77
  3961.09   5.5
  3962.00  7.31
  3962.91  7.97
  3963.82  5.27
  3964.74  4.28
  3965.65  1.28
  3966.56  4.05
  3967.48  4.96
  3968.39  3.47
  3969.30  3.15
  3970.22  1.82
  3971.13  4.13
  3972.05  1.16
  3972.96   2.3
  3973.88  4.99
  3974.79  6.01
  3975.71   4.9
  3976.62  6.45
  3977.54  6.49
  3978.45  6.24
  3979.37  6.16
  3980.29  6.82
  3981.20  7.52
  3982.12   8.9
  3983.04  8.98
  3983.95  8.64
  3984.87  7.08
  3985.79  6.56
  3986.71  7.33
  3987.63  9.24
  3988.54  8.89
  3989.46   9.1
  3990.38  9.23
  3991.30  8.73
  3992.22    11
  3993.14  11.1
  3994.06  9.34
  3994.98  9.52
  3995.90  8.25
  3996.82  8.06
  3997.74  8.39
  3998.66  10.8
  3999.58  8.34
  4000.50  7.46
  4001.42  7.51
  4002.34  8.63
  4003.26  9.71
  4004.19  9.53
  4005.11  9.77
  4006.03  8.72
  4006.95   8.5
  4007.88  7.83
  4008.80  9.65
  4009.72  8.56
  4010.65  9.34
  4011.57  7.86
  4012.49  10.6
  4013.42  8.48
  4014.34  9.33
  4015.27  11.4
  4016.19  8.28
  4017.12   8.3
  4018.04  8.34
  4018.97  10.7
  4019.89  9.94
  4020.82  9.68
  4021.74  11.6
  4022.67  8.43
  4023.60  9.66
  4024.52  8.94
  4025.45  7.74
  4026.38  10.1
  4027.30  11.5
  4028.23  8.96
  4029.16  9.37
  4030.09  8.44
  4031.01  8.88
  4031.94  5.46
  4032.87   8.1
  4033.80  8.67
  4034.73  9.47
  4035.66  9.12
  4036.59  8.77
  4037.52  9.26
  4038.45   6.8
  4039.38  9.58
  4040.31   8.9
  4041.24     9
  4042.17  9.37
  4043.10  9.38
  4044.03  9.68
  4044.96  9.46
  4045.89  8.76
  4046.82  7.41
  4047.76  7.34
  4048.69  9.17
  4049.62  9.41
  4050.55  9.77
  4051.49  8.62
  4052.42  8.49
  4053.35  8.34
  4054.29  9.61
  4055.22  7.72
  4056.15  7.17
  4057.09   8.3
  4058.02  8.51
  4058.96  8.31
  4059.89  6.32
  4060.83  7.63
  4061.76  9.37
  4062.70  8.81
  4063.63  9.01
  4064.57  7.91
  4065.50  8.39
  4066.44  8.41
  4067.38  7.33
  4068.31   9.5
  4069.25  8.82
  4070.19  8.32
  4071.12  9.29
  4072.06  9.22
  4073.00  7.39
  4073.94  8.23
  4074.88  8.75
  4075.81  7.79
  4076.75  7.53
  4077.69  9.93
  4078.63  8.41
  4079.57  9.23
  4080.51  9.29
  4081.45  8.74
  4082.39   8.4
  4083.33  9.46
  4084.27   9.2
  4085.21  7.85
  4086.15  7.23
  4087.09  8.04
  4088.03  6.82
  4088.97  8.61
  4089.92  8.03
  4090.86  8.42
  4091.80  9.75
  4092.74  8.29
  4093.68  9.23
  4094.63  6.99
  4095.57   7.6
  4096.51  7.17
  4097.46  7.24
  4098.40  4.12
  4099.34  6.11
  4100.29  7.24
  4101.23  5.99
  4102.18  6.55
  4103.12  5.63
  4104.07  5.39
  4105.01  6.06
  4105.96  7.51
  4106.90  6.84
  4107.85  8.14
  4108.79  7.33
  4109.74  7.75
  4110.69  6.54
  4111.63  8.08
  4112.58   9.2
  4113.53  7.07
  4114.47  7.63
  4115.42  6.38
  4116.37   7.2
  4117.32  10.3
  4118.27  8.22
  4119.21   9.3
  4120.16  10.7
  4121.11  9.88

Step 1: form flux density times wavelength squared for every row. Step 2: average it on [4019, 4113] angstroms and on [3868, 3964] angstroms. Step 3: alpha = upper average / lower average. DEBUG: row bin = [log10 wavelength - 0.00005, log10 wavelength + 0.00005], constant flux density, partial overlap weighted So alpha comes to 1.41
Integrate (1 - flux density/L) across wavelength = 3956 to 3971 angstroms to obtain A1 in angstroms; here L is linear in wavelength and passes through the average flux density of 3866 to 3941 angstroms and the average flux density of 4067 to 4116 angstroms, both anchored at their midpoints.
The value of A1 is 2.9 angstroms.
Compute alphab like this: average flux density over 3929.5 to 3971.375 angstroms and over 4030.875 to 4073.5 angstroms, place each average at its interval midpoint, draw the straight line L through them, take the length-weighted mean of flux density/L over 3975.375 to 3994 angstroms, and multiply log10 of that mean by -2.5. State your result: -0.190 mag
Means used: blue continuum 5.79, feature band 8.02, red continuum 8.53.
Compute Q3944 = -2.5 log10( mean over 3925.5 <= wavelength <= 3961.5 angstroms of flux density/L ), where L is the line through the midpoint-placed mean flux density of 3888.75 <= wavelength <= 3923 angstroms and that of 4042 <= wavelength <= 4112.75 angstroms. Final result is 0.12 mag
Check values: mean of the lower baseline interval 6.56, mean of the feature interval 6.18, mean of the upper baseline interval 8.08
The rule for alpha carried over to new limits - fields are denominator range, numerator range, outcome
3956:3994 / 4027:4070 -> 1.38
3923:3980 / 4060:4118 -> 1.48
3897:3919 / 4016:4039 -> 1.37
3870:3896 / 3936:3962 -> 1.19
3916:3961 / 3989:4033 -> 1.49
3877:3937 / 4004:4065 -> 1.57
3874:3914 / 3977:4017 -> 1.49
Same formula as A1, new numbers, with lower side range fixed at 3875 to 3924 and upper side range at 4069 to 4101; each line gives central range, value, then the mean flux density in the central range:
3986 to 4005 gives -4.62 angstroms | 8.99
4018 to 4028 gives -2.97 angstroms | 9.73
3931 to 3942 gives 2.62 angstroms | 5.07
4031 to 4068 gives -3.51 angstroms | 8.5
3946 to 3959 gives -0.76 angstroms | 7.2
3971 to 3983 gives 2.30 angstroms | 5.7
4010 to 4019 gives -2.13 angstroms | 9.17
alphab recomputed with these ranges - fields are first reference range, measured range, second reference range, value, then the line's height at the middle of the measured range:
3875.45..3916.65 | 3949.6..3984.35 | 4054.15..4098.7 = 0.20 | 6.99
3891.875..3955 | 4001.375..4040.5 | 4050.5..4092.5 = -0.17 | 7.75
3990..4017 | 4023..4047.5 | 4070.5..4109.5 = -0.03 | 8.61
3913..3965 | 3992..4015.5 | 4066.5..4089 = -0.23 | 7.37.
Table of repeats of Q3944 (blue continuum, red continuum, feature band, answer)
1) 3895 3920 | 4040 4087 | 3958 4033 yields 0.016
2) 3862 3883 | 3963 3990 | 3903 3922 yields -0.074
